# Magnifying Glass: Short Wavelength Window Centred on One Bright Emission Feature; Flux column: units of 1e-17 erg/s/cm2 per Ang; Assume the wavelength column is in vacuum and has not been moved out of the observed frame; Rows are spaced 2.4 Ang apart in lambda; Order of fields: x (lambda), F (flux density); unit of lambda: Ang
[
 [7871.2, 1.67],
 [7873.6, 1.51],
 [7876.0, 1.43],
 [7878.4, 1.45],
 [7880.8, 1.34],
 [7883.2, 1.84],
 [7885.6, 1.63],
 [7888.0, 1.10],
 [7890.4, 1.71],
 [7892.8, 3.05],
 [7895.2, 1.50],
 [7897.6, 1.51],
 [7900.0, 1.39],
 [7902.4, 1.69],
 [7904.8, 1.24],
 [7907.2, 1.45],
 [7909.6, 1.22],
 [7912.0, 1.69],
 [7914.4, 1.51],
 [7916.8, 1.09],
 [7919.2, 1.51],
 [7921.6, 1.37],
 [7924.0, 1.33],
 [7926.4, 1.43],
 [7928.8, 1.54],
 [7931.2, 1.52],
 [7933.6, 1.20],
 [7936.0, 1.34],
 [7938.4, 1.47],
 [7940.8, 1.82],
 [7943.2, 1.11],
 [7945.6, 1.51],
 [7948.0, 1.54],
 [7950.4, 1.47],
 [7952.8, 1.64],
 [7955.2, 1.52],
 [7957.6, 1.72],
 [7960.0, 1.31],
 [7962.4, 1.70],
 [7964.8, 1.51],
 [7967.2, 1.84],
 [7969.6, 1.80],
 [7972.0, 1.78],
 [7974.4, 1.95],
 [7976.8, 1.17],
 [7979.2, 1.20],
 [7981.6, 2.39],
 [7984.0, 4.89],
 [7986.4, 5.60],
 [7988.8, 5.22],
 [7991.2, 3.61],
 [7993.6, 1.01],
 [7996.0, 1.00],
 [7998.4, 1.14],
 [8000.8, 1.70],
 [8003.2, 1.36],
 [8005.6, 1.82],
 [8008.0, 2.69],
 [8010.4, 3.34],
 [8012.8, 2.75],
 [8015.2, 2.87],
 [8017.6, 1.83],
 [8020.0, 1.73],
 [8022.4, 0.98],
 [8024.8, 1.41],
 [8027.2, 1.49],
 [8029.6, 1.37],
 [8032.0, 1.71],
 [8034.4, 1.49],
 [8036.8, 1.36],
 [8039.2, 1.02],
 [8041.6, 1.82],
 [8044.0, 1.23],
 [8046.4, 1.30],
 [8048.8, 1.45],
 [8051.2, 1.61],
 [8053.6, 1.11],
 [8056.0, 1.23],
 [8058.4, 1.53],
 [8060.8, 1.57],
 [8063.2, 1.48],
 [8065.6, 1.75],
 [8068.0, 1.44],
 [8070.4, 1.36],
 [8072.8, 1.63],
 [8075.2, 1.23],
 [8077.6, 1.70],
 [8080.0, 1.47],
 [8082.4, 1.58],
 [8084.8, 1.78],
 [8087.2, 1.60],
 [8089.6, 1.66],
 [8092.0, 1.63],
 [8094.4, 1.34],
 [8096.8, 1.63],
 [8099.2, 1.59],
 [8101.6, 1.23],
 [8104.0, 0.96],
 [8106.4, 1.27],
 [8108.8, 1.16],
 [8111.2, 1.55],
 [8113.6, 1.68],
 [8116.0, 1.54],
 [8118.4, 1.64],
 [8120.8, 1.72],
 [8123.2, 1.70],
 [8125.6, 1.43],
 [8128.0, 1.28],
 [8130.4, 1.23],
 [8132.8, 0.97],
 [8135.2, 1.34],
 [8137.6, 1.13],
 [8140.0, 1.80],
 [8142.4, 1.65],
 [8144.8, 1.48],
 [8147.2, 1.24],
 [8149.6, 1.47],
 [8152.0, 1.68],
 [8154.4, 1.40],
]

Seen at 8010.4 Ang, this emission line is [N II] 6583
